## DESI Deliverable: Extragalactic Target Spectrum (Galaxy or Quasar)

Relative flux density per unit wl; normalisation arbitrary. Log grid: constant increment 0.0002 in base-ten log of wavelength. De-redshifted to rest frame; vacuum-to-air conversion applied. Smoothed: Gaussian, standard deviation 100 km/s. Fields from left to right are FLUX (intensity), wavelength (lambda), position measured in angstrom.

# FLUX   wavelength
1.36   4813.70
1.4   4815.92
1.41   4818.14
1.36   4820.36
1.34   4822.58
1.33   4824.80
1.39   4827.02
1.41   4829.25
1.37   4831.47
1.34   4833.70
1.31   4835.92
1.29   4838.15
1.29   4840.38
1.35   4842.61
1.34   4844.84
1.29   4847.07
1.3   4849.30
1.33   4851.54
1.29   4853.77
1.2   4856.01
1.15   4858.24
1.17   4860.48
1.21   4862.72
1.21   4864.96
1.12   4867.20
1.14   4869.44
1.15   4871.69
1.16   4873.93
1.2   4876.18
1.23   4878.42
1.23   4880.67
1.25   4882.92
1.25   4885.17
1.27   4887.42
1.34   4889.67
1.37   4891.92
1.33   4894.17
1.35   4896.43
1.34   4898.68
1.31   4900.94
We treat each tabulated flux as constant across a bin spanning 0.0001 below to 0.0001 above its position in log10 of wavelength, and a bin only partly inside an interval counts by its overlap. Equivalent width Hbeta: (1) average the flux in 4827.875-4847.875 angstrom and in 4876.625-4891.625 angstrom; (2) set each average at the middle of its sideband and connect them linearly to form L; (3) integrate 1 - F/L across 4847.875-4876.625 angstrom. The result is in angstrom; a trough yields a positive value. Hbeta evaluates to 2.1 angstrom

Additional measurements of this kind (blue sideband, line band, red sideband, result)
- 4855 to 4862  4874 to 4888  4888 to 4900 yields 0.5 angstrom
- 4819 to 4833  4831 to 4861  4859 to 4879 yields -0.2 angstrom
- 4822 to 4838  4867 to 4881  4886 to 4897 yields 1.7 angstrom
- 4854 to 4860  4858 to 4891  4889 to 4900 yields 1.5 angstrom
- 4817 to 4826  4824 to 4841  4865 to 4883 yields -0.2 angstrom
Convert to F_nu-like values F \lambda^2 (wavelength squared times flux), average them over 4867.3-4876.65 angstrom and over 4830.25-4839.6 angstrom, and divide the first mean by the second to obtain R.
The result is 0.88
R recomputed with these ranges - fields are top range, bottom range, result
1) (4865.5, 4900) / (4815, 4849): 0.95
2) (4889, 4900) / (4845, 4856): 1.06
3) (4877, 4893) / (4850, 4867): 1.06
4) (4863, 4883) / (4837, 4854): 0.91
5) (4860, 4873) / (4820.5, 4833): 0.87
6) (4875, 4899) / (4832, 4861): 1.02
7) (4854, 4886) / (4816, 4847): 0.90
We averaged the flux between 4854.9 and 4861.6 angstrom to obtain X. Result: 1.17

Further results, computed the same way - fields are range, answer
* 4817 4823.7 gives 1.37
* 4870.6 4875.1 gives 1.16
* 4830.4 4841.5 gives 1.32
